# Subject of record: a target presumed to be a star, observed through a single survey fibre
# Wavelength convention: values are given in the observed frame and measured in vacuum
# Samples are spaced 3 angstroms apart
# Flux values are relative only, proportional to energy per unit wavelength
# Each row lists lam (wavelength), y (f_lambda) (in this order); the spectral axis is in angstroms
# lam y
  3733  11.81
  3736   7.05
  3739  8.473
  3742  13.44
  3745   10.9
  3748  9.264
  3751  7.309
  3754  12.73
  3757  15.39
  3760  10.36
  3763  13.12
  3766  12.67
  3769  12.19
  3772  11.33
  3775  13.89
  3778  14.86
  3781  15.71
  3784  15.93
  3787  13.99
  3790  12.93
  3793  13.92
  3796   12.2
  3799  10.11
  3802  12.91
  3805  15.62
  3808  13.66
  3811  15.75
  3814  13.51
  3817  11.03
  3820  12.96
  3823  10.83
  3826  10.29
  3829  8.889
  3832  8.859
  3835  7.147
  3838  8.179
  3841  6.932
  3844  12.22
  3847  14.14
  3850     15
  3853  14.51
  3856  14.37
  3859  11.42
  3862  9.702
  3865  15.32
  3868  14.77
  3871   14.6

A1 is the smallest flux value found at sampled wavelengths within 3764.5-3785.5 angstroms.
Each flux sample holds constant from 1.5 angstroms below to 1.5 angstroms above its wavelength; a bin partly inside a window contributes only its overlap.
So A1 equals 11.33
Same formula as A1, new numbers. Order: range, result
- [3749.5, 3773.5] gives 7.309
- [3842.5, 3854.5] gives 12.22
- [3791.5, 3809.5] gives 10.11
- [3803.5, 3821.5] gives 11.03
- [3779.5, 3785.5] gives 15.71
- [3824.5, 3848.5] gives 6.932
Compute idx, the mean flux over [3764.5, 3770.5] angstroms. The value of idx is 12.4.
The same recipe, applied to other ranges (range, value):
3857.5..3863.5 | 10.6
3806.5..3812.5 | 14.7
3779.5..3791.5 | 14.6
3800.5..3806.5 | 14.3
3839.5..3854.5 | 12.6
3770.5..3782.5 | 13.9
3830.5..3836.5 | 8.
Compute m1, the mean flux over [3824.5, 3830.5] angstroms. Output 9.59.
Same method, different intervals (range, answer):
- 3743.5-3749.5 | 10.1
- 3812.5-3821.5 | 12.5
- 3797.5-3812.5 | 13.6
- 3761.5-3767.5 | 12.9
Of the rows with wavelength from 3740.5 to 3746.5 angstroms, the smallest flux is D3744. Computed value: 10.9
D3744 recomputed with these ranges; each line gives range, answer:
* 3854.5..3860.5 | 11.42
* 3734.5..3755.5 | 7.05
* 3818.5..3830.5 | 8.889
